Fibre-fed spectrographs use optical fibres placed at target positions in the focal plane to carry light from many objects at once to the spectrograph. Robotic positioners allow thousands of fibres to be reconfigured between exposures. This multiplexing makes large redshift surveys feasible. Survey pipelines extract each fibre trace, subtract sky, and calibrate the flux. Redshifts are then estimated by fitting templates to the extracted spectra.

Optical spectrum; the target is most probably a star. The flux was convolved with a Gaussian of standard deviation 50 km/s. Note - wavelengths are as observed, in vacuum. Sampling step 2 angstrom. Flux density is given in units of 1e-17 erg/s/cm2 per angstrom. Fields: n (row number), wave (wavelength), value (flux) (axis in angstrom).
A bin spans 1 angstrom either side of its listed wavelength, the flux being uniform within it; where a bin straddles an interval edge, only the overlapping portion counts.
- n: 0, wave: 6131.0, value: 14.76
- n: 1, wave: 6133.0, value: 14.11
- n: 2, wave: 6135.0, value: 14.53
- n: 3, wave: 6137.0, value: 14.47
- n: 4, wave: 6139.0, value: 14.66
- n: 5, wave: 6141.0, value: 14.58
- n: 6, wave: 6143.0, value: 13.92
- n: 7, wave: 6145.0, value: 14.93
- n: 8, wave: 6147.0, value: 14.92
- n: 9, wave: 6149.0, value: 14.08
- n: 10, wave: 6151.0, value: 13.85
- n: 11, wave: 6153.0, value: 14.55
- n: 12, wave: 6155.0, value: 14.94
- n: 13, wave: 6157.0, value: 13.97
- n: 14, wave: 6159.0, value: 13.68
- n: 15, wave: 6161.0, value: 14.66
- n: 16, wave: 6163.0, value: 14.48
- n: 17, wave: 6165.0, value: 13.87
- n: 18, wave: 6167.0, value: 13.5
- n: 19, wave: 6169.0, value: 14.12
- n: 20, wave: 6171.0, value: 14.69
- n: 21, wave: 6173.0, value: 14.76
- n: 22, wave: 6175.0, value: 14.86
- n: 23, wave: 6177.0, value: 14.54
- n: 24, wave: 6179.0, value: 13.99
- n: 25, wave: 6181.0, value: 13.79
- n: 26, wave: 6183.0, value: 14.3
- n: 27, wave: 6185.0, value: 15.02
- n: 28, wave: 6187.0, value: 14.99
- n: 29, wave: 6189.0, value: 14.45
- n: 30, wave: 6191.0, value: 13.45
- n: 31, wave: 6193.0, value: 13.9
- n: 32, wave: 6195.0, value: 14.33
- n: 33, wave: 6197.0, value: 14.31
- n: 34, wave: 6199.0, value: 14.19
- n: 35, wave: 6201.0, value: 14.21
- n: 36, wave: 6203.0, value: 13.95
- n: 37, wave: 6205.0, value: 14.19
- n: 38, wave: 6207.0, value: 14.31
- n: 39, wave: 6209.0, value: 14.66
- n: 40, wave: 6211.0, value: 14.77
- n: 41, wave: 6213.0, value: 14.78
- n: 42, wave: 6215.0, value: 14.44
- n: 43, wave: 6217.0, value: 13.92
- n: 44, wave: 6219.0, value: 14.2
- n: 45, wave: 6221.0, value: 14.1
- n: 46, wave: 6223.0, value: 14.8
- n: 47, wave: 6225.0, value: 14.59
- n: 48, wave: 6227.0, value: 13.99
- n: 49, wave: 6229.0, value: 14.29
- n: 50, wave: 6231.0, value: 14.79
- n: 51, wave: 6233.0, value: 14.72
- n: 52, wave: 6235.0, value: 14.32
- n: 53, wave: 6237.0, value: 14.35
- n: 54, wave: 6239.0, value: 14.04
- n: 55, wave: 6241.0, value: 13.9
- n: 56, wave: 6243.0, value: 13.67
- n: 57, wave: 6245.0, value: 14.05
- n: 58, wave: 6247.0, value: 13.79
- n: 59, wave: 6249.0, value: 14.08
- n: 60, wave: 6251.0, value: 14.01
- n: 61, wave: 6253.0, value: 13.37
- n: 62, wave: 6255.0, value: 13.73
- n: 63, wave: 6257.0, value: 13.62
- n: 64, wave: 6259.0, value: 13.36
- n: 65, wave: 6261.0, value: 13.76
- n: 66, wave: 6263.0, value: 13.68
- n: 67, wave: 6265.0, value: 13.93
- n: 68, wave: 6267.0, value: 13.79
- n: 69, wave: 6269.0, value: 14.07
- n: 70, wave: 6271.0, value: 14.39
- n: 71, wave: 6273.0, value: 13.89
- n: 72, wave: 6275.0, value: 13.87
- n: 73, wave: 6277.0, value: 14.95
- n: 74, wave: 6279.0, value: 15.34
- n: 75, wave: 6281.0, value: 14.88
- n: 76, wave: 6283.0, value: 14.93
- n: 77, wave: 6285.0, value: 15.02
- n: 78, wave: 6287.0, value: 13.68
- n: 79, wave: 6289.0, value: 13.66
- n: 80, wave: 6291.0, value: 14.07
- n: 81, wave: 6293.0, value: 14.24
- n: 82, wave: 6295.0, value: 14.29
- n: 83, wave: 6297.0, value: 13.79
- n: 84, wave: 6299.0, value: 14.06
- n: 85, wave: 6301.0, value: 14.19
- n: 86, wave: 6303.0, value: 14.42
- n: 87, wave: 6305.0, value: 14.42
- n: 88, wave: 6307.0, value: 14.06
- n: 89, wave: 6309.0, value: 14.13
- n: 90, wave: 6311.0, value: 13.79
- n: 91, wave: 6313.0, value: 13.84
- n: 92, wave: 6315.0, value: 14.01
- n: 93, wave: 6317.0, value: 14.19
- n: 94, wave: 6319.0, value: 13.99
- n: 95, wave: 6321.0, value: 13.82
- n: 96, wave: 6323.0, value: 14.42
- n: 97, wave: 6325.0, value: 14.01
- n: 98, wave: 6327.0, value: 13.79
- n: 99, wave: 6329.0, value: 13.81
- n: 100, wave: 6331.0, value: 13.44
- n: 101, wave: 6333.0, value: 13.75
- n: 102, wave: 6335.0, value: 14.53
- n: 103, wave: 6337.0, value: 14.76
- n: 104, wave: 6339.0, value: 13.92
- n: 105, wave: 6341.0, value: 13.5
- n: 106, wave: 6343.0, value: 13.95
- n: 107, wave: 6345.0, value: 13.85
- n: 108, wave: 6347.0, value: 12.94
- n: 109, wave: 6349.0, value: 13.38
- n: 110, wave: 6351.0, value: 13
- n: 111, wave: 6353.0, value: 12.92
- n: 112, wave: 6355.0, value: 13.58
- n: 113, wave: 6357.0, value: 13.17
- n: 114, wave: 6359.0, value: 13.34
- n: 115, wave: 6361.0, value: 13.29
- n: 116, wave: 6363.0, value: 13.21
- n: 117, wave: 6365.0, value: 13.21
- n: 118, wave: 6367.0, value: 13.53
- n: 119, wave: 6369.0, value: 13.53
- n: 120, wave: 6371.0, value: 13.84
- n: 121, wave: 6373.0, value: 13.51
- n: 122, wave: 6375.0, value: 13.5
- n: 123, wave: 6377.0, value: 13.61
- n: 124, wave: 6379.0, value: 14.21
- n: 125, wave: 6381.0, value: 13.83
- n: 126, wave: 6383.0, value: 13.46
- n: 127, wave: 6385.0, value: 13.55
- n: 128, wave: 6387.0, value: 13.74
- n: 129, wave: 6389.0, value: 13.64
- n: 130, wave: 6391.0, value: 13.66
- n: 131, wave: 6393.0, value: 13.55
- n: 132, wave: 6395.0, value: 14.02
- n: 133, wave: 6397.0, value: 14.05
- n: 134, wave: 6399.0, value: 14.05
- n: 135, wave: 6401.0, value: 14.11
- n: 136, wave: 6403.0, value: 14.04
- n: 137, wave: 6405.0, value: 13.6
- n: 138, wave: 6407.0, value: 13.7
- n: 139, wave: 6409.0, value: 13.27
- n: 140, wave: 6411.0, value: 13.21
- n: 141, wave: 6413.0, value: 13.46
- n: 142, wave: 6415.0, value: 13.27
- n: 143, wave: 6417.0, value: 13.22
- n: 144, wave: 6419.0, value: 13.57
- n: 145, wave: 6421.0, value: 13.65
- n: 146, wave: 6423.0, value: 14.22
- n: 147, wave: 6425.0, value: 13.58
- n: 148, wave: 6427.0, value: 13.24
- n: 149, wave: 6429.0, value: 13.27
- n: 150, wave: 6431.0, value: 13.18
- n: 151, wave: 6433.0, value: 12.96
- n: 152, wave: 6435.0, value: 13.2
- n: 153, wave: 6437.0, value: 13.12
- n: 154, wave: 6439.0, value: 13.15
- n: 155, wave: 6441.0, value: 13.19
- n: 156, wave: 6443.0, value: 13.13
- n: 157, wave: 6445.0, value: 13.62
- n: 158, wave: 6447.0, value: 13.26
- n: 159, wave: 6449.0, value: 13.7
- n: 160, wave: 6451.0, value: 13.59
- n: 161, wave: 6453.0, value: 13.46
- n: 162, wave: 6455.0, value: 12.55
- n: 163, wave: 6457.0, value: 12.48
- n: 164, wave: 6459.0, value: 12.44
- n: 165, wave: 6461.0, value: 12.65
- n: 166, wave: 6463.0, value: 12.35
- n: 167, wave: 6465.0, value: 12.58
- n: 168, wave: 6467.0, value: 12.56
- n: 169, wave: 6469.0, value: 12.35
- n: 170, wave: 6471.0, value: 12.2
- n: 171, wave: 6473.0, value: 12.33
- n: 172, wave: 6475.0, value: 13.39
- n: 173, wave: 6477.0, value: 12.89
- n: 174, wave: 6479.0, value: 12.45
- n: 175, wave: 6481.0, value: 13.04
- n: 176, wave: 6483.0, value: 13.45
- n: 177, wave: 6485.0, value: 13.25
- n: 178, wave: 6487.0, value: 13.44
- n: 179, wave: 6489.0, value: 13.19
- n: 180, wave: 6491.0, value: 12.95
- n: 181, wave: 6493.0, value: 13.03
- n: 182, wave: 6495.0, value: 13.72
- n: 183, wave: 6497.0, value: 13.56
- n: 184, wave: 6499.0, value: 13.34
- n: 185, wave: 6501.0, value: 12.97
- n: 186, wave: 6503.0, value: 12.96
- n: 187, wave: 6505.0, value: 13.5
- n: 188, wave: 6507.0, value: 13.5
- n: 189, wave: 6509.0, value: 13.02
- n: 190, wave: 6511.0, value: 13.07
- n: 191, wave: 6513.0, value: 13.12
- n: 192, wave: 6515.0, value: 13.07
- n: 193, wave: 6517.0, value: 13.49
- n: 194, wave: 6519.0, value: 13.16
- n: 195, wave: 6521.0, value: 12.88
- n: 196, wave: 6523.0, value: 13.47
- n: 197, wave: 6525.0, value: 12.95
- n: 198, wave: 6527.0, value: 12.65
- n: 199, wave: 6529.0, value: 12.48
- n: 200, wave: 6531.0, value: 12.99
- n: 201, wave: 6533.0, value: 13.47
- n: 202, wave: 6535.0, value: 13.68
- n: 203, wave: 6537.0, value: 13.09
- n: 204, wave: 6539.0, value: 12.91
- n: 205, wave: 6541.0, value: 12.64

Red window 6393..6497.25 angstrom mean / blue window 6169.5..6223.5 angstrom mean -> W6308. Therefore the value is 0.9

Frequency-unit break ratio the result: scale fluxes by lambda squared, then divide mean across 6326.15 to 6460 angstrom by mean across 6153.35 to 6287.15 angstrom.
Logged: 1.00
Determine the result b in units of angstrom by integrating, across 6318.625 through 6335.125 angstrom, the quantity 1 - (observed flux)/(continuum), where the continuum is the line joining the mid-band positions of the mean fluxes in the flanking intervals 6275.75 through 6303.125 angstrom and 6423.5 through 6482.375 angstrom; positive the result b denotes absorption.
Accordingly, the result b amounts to 0.2 angstrom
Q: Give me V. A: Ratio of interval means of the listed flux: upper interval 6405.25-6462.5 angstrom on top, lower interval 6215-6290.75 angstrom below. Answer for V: 0.94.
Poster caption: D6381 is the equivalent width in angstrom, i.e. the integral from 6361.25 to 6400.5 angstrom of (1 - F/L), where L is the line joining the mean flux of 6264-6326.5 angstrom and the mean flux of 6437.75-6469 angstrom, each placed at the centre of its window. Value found -0.4 angstrom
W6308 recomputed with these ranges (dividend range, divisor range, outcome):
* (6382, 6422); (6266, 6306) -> 0.95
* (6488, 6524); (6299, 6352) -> 0.95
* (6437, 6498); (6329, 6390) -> 0.96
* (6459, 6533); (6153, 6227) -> 0.91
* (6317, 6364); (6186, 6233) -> 0.95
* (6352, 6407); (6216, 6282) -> 0.96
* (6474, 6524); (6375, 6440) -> 0.97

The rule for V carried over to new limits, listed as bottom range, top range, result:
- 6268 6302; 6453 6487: 0.89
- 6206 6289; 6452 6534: 0.91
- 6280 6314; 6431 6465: 0.92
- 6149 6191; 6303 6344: 0.98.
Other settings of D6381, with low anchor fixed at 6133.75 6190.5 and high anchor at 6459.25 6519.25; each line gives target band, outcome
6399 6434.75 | -0.5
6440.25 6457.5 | -0.1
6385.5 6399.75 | -0.4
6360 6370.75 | 0.1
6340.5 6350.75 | 0.1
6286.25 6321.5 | -0.6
